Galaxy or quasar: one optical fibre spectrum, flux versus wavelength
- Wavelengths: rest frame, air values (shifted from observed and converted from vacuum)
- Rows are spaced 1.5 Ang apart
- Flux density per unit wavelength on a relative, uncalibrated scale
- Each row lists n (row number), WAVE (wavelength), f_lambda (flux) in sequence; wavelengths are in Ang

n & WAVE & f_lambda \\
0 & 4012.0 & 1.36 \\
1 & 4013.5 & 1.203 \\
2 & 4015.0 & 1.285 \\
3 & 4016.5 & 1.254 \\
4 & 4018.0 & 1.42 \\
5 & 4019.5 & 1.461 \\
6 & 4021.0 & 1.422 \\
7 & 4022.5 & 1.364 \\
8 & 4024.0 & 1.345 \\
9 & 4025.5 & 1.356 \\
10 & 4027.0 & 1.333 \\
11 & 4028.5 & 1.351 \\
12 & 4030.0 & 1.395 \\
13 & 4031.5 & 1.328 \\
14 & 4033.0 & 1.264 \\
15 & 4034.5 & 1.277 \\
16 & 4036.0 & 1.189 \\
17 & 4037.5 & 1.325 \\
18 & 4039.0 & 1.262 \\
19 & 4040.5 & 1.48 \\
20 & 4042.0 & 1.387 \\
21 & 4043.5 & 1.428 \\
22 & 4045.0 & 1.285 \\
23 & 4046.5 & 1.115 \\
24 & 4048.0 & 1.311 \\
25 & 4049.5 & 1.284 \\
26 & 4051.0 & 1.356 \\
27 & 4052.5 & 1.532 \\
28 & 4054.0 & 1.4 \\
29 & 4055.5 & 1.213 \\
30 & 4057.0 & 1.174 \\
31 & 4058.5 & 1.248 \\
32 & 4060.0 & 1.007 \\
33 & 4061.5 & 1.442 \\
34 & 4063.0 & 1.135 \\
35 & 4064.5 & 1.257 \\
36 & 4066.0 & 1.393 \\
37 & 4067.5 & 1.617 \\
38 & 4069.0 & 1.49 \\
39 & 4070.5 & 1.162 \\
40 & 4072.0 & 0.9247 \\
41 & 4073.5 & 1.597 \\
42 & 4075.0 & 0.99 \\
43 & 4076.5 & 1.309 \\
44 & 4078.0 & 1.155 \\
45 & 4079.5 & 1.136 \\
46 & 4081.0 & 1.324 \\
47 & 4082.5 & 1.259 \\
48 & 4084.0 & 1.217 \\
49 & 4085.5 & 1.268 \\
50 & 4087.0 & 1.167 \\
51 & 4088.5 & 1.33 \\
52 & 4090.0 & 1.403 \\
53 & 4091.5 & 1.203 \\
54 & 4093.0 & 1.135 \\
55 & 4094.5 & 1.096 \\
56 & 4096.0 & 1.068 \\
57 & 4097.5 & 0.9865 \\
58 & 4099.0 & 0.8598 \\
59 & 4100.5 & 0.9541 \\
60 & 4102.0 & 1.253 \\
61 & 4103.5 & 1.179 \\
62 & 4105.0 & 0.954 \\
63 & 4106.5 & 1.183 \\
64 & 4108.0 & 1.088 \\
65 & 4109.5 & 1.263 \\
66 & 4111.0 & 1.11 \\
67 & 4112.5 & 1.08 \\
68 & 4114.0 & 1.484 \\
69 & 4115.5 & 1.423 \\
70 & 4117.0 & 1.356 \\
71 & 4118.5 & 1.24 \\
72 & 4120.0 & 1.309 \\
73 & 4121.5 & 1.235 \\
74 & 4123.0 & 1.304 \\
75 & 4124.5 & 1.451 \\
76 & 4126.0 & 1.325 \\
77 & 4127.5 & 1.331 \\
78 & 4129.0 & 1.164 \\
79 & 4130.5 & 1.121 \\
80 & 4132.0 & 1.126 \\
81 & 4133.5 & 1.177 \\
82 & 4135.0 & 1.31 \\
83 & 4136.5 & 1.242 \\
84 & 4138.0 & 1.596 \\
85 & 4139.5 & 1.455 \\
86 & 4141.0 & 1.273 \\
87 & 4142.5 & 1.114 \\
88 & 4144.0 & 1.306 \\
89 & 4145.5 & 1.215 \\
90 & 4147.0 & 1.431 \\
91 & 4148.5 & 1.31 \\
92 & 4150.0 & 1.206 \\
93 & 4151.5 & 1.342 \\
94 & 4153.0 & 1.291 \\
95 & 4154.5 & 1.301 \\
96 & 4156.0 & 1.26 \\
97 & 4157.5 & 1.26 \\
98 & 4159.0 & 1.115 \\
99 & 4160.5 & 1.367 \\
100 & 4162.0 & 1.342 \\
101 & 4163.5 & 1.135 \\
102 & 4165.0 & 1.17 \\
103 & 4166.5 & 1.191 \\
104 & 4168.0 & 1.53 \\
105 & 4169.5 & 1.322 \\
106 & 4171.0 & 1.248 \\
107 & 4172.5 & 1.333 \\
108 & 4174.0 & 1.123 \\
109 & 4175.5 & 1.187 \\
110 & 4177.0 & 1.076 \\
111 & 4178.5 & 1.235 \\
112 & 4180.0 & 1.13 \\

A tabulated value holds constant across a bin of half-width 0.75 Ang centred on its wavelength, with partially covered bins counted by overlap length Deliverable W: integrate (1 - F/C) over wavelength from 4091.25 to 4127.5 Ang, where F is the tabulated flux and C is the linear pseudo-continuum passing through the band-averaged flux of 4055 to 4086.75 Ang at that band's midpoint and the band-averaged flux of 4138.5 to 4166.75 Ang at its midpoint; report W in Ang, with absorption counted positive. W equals 2.0 Ang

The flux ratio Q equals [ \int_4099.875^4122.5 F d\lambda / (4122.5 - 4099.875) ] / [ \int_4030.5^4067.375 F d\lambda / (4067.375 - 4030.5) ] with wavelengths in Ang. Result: 0.93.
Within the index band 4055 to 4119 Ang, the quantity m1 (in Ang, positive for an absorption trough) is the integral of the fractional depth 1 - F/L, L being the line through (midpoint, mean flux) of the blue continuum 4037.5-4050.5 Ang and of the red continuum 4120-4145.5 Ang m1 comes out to 4.4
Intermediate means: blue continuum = 1.32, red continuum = 1.28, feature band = 1.21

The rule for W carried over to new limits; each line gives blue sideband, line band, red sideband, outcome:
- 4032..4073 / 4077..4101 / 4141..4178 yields 2.2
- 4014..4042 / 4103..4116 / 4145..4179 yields 1.0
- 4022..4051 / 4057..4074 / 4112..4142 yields 0.3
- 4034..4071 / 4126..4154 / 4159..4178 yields -0.4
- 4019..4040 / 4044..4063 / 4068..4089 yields 0.2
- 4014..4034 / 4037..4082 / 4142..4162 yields 1.3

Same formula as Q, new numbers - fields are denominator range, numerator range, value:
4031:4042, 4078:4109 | 0.88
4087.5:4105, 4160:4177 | 1.12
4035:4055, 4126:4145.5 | 0.95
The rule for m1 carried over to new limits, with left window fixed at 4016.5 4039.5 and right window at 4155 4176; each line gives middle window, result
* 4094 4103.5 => 1.83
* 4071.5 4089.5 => 1.06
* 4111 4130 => -0.22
